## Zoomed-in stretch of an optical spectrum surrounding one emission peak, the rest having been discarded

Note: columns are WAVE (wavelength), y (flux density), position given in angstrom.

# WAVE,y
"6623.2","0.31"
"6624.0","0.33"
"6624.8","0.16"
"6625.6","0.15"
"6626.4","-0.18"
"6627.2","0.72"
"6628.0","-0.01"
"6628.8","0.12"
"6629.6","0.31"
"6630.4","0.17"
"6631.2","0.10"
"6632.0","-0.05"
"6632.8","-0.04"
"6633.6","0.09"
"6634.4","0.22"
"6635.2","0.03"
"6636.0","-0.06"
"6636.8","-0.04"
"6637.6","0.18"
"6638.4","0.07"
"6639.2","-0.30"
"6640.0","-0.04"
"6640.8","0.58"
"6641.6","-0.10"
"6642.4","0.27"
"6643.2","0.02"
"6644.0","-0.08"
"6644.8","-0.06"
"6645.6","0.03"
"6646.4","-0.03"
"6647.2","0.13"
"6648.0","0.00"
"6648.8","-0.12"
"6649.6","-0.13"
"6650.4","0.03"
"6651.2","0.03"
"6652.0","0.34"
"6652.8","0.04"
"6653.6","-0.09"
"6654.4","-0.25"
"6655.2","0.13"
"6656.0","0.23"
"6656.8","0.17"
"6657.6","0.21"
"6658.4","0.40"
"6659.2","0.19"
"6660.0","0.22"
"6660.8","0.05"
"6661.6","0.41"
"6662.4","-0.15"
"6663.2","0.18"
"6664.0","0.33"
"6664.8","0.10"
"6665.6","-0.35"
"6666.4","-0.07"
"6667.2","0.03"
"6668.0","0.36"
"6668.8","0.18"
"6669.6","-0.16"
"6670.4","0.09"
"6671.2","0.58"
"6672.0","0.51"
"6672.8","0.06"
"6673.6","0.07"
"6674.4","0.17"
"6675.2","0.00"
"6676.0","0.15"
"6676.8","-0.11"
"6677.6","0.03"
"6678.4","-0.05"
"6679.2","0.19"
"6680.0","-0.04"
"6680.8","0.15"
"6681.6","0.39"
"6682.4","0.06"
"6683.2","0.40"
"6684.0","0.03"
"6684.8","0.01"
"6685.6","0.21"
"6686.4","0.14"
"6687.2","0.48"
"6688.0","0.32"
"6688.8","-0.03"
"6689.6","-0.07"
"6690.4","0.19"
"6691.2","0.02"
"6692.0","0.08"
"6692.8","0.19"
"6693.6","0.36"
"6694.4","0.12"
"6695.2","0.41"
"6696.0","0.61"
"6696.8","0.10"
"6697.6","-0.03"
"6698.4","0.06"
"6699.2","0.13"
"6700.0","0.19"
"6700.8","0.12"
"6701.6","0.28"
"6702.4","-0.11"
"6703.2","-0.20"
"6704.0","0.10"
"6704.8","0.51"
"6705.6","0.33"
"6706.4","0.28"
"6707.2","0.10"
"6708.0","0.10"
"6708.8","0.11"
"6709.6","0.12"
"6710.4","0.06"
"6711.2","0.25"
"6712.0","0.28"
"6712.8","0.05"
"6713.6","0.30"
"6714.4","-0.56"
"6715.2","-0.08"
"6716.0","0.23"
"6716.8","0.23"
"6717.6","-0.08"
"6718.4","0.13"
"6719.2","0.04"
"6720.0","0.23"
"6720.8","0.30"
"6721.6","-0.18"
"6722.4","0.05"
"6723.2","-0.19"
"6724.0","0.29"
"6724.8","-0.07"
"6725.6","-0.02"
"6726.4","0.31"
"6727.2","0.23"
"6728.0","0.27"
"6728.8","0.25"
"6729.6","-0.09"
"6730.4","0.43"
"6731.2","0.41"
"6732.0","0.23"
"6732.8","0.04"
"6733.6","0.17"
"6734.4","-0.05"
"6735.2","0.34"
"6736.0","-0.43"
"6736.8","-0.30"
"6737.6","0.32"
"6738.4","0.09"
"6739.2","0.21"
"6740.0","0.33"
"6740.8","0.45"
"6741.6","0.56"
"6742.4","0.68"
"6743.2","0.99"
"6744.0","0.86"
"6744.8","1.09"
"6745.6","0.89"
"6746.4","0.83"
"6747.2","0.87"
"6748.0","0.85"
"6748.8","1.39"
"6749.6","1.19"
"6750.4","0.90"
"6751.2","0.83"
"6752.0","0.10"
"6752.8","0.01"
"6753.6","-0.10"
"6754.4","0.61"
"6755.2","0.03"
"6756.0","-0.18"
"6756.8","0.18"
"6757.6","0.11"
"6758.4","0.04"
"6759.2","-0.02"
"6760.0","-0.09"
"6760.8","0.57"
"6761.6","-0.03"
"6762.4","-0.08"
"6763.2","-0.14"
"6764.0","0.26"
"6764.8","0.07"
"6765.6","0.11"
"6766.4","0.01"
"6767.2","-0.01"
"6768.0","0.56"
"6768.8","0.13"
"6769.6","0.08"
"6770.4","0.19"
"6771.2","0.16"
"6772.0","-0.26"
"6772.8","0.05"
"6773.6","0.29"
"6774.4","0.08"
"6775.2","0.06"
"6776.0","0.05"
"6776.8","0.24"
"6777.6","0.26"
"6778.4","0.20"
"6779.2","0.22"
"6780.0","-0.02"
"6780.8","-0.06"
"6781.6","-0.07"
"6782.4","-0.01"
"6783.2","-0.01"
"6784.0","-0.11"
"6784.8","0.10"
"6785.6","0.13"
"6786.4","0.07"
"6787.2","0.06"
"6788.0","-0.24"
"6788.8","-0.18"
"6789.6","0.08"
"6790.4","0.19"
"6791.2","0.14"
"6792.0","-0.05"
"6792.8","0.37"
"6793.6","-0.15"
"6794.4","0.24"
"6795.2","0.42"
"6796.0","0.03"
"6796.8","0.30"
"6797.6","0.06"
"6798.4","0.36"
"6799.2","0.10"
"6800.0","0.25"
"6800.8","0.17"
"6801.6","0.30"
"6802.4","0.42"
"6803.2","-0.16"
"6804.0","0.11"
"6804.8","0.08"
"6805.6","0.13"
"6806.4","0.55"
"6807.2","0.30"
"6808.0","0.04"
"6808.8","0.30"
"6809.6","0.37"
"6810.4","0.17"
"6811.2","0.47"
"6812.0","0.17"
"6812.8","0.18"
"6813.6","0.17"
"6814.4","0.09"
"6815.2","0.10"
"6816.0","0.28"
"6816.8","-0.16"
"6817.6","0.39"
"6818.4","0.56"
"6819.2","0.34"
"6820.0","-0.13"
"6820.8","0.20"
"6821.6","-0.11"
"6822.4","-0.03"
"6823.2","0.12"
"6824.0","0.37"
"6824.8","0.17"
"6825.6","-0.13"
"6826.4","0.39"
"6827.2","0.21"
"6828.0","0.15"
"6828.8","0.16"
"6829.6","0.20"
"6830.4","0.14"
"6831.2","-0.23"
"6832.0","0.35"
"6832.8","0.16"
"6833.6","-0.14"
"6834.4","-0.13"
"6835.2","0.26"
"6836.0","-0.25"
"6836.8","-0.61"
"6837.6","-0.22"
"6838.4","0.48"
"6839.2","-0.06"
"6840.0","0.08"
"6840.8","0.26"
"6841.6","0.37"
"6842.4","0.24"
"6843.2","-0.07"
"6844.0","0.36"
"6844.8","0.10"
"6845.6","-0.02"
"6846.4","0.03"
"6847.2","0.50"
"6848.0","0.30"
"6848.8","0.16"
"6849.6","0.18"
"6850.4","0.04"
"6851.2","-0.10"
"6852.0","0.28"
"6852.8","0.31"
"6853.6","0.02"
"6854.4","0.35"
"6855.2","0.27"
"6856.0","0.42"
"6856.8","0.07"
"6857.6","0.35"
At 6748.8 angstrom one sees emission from [O II]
